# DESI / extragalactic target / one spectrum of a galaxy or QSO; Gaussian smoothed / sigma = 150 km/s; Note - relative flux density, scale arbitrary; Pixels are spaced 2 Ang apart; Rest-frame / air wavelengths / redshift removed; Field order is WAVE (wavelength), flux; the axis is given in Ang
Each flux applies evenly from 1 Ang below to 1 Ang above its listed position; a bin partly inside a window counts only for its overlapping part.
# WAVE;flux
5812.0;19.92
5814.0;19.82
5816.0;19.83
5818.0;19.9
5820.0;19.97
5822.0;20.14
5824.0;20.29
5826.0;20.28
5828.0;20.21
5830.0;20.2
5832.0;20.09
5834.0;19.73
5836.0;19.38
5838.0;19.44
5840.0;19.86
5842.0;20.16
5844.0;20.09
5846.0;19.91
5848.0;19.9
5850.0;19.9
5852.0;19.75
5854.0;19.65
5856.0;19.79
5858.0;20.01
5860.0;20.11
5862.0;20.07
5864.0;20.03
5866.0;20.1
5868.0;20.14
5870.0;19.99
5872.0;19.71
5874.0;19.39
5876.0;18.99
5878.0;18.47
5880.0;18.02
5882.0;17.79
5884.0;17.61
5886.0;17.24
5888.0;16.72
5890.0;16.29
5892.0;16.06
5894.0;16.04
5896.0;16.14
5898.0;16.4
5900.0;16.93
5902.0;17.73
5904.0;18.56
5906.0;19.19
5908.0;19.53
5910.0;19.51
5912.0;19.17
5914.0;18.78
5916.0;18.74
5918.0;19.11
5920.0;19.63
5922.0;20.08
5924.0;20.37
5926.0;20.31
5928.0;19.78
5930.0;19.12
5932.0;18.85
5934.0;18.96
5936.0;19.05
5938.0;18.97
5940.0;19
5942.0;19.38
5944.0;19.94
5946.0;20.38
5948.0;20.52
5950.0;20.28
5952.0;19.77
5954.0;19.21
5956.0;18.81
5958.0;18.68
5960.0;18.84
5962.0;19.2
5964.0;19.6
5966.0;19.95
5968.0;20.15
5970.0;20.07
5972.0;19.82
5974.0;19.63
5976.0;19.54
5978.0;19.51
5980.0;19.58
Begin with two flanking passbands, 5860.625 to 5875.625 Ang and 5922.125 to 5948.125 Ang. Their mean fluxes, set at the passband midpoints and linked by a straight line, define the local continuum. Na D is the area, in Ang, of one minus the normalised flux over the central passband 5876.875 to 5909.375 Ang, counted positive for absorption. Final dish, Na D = 3.81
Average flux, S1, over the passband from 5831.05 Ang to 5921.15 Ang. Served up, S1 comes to 18.9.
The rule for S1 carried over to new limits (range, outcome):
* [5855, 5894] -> 18.7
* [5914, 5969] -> 19.5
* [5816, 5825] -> 20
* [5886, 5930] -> 18.3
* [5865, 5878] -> 19.6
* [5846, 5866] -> 19.9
